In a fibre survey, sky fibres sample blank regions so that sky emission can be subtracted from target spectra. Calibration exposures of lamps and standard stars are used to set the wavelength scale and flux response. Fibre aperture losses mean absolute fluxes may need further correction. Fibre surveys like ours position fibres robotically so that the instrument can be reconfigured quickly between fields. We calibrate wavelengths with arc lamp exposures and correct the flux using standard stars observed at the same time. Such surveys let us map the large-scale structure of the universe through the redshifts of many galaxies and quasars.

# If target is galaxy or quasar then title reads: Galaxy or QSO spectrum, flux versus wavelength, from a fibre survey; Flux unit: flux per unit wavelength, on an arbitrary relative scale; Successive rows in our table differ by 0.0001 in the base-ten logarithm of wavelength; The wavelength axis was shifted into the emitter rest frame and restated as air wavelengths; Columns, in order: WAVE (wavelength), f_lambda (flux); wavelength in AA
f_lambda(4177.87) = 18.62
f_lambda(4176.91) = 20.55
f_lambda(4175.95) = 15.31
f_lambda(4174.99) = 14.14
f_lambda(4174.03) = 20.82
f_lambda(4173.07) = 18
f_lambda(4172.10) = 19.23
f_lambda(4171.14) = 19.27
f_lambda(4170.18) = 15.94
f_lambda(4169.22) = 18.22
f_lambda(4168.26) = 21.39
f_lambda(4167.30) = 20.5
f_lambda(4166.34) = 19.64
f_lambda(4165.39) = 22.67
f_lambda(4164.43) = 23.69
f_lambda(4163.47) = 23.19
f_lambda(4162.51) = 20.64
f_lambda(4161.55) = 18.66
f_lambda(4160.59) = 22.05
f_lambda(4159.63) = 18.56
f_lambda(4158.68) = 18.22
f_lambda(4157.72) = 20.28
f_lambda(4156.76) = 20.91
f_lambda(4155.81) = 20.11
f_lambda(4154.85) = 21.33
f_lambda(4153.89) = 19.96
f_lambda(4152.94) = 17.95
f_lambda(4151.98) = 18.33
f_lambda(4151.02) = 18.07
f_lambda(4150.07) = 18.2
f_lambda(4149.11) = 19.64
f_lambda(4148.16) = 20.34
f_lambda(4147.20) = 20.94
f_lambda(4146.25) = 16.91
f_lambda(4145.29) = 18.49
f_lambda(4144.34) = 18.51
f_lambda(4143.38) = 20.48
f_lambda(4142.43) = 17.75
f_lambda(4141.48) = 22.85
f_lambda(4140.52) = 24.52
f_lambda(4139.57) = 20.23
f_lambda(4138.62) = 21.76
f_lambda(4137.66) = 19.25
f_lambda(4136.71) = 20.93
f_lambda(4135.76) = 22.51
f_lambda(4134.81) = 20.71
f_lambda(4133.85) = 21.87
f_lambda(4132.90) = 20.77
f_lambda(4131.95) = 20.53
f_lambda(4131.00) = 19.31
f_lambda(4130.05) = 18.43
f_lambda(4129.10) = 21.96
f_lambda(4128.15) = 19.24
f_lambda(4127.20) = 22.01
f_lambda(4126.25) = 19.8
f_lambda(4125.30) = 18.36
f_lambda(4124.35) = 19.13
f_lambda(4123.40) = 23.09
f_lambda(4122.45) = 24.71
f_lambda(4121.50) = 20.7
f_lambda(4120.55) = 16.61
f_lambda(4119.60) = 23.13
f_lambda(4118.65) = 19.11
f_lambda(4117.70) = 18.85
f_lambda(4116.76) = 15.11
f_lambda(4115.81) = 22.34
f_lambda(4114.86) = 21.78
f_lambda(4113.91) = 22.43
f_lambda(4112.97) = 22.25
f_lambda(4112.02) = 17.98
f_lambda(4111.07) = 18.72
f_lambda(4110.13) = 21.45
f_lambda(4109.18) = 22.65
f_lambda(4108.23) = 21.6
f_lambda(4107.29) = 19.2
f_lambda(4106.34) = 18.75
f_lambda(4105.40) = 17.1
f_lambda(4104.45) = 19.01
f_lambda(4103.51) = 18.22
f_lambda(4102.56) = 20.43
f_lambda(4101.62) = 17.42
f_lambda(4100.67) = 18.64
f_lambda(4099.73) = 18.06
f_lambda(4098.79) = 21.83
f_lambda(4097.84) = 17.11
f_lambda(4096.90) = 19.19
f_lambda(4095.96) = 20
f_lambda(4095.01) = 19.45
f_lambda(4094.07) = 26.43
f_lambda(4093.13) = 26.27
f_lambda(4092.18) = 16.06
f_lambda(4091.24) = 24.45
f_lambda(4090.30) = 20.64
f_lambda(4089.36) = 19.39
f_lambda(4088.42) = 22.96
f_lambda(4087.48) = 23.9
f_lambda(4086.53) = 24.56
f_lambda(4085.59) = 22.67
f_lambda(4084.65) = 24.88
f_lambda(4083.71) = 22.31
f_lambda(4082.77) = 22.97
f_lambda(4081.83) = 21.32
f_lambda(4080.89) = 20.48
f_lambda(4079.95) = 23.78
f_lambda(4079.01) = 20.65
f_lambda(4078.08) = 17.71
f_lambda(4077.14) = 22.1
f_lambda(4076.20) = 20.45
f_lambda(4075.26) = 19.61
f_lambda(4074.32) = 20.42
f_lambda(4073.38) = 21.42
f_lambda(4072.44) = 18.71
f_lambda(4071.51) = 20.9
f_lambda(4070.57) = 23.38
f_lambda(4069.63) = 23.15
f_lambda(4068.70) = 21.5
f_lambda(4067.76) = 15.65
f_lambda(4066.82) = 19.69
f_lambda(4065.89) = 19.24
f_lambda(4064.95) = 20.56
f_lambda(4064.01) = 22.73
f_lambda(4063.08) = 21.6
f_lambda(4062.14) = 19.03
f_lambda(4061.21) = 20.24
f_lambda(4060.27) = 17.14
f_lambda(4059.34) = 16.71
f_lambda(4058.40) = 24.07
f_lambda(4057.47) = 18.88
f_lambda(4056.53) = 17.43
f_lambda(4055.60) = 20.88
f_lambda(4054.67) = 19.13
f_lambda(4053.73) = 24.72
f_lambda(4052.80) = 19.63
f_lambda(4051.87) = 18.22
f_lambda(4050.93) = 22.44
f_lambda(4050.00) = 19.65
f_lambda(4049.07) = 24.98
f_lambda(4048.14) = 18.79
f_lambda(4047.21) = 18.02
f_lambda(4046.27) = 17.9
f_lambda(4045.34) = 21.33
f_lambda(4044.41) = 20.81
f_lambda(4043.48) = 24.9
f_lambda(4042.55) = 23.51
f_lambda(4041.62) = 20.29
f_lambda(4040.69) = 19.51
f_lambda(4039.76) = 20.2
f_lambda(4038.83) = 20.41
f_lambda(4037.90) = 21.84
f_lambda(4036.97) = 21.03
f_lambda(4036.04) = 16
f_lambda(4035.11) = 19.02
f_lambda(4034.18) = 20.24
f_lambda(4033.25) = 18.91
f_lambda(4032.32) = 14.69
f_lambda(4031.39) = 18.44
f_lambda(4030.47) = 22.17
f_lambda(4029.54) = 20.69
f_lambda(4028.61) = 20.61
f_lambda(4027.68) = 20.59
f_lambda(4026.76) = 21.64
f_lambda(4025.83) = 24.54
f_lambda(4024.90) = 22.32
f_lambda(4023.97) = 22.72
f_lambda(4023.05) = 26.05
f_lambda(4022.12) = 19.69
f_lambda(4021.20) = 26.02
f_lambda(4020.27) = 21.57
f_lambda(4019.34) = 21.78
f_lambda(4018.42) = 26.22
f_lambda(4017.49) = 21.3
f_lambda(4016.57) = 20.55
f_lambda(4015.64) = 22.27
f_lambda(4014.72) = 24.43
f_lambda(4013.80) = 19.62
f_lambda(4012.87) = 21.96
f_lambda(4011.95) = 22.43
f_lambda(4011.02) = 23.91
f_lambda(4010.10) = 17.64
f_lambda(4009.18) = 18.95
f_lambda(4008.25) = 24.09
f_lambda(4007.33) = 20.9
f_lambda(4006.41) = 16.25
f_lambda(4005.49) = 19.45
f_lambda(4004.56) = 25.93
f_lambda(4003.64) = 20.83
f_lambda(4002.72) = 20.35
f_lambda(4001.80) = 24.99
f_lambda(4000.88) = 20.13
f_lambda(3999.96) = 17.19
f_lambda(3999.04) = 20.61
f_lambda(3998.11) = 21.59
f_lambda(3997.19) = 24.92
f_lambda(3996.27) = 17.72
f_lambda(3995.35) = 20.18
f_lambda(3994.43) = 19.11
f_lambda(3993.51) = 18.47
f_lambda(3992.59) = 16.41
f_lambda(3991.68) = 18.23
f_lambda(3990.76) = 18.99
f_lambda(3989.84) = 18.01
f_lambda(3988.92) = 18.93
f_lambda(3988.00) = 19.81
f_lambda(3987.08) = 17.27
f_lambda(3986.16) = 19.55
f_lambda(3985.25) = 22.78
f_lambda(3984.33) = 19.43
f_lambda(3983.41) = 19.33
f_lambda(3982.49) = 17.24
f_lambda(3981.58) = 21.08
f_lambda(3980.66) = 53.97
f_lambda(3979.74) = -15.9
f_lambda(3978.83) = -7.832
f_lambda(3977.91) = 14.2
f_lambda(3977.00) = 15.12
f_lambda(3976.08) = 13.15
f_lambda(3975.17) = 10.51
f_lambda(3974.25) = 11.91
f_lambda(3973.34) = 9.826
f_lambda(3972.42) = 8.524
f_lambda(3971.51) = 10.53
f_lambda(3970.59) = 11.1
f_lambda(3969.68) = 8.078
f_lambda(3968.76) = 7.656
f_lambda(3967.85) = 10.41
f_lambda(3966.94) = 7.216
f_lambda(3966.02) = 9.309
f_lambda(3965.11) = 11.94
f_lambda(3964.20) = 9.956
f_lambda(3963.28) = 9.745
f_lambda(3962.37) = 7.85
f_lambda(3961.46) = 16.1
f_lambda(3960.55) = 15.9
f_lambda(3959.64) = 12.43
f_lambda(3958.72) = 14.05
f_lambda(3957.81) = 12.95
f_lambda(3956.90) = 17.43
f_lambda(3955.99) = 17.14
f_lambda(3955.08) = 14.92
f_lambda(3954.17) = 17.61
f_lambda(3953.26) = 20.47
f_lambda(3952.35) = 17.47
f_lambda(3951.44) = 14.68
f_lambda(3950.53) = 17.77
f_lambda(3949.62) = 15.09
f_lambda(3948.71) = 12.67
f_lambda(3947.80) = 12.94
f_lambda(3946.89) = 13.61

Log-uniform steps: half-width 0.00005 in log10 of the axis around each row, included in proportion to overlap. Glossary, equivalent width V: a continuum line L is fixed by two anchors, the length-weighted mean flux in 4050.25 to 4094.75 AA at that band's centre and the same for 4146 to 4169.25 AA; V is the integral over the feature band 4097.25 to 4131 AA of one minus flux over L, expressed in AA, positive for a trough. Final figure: 1.1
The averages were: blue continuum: 21.1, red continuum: 20.1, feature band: 19.9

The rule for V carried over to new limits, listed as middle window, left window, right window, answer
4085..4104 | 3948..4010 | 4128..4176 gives -2.35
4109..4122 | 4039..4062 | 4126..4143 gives 0.34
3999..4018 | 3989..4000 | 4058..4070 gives -1.62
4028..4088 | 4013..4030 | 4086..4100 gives 3.42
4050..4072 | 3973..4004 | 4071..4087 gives 0.45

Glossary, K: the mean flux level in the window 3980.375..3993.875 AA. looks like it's 20.9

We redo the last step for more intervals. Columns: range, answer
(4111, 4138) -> 20.4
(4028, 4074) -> 20.2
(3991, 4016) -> 20.7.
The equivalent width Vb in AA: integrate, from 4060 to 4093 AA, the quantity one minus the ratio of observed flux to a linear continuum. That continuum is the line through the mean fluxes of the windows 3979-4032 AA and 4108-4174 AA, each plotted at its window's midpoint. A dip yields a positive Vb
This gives -1.1 AA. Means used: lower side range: 20.6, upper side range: 20.2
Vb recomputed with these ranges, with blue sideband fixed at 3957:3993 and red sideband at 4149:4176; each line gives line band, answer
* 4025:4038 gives -3.80 AA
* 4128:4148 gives -1.72 AA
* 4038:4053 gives -4.49 AA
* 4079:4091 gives -3.70 AA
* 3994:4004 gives -4.25 AA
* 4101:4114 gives -1.35 AA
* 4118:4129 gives -1.33 AA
